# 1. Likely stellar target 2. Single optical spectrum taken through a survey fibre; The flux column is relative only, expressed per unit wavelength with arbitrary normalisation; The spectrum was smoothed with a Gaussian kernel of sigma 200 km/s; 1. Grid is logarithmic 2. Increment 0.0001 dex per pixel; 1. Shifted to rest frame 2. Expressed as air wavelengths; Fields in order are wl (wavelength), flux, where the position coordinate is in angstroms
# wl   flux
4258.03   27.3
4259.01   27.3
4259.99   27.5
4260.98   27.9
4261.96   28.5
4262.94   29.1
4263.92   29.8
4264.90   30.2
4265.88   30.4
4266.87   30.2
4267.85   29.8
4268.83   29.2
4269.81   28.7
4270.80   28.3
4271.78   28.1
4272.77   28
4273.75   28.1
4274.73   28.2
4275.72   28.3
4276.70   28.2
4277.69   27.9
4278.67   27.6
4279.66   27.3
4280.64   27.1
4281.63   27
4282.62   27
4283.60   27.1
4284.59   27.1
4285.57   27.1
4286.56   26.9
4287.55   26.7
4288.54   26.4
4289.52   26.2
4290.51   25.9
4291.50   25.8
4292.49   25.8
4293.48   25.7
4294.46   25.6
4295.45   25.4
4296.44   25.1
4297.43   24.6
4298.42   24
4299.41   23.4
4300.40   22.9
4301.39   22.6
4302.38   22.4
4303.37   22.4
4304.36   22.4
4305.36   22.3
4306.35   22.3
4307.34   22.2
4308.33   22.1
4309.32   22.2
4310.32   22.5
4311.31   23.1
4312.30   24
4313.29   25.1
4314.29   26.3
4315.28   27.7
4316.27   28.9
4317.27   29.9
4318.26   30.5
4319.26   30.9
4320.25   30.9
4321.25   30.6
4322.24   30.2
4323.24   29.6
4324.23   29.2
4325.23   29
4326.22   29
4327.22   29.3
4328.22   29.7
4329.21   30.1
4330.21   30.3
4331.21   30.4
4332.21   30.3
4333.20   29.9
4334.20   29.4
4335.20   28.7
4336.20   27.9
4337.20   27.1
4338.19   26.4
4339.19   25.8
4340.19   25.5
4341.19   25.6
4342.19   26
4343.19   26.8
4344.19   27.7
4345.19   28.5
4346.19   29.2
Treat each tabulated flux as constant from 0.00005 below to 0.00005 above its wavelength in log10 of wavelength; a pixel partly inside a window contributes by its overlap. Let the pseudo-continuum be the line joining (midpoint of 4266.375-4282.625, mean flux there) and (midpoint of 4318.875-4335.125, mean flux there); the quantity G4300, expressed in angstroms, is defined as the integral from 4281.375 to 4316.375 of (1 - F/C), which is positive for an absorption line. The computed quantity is 5.07 angstroms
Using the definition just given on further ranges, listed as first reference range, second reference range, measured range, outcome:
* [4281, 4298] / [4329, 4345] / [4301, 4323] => 1.2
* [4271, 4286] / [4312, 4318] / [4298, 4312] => 2.4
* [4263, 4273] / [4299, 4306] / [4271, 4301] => -0.8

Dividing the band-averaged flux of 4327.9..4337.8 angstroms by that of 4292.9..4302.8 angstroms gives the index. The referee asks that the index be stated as 1.21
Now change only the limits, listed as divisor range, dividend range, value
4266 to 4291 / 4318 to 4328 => 1.08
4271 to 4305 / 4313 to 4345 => 1.10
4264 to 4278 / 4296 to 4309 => 0.80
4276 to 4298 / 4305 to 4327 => 1.01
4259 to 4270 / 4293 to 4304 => 0.82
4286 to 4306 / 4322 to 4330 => 1.20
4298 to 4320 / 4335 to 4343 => 1.08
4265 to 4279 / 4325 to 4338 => 1.02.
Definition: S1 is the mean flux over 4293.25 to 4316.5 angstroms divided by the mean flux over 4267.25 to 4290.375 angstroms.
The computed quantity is 0.86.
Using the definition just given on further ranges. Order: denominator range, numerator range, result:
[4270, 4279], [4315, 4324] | 1.07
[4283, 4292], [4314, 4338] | 1.11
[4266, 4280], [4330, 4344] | 0.98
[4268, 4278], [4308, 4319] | 0.91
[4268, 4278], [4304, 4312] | 0.79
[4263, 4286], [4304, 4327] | 0.94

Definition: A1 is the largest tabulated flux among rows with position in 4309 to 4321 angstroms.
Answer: 30.9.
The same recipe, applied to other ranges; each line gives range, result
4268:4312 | 29.2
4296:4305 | 25.1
